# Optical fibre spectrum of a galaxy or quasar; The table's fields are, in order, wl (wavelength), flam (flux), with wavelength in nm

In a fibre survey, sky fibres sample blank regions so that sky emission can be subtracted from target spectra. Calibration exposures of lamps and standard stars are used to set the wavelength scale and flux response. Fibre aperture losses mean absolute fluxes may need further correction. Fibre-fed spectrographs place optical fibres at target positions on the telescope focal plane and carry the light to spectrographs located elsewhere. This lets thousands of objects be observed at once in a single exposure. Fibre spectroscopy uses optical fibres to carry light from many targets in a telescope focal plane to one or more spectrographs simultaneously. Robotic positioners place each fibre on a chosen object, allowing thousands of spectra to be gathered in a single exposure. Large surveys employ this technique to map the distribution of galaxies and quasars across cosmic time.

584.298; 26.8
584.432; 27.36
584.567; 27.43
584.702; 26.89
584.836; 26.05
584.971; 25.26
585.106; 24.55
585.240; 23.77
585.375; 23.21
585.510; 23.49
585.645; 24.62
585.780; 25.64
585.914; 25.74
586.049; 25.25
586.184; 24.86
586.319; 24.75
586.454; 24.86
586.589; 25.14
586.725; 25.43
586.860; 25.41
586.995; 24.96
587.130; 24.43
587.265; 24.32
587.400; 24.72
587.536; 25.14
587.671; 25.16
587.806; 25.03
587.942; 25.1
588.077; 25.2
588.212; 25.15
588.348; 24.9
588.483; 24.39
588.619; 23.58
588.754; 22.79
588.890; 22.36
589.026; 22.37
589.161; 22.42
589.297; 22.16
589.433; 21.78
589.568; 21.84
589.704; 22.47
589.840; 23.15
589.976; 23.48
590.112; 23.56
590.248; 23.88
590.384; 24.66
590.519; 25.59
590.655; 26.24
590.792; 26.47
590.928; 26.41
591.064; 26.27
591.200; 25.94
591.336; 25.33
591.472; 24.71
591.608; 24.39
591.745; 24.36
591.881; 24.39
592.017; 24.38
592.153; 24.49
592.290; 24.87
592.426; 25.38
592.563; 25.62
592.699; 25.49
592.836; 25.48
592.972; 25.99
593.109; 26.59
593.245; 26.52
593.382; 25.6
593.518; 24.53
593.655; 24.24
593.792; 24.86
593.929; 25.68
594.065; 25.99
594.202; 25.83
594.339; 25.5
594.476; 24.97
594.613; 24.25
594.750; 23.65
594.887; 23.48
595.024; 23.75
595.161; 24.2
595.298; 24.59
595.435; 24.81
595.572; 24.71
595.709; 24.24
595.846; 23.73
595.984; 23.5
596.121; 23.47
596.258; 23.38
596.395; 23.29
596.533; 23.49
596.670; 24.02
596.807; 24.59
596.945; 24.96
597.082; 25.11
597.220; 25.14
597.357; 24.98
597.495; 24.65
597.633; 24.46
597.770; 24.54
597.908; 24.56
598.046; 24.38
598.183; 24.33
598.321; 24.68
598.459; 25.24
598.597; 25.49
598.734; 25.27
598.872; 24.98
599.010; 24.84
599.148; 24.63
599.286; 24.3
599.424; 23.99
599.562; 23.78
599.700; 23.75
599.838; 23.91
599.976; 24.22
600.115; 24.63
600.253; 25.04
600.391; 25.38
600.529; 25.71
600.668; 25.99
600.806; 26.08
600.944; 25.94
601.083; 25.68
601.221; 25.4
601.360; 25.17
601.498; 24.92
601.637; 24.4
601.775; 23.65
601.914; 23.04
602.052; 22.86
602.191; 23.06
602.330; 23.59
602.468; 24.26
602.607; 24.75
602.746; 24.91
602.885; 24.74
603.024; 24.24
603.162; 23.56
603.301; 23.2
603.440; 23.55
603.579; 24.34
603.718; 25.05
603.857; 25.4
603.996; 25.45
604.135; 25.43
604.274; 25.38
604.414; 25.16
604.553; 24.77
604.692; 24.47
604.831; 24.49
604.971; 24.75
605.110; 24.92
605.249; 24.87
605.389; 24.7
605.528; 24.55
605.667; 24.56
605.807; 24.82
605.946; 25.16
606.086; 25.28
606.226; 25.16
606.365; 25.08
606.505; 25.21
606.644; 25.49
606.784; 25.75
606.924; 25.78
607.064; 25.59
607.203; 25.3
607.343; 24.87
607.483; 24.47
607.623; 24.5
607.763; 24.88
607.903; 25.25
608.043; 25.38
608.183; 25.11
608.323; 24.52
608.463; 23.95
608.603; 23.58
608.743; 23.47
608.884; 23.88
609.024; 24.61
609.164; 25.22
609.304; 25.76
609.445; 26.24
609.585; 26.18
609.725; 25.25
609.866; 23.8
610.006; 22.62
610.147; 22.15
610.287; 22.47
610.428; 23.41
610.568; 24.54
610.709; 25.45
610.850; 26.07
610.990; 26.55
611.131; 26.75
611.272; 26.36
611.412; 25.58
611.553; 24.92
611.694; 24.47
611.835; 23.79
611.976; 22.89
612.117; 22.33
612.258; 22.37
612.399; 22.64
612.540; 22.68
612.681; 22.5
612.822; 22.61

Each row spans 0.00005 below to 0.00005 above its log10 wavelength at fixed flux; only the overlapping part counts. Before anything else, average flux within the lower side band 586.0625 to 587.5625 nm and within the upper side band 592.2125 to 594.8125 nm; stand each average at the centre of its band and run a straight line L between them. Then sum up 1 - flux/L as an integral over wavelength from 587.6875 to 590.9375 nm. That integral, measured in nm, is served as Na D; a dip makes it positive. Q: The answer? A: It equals 0.15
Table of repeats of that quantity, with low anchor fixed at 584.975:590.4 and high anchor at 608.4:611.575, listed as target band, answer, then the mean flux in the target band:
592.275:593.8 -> -0.07 nm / 25.5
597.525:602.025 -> -0.05 nm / 24.7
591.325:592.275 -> -0.01 nm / 24.5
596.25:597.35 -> 0.00 nm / 24.3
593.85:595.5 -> -0.03 nm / 24.7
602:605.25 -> 0.01 nm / 24.5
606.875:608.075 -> -0.02 nm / 25.1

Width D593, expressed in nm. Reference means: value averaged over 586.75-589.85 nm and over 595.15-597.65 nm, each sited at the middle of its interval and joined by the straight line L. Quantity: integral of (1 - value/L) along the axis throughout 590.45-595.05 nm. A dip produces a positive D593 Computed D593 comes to -0.21 nm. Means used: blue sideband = 23.9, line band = 25.2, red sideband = 24.3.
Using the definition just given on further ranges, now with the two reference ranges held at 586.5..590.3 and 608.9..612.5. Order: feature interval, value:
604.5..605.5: -0.02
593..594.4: -0.09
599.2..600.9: -0.04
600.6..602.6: -0.03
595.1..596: -0.01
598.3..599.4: -0.03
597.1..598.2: -0.02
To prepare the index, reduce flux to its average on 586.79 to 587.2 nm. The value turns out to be 25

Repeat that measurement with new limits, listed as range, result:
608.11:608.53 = 24.5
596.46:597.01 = 24.2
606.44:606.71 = 25.4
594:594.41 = 25.7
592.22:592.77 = 25.3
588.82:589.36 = 22.3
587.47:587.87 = 25.2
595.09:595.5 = 24.5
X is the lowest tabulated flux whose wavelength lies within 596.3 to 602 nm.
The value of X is 23.04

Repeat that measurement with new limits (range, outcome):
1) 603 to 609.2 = 23.2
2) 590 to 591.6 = 23.56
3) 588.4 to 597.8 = 21.78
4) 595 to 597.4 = 23.29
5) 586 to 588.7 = 23.58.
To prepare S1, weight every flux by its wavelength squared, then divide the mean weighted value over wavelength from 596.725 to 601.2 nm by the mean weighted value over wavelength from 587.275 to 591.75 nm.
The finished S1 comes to 1.1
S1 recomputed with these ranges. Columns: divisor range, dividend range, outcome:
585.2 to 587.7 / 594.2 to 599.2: 1.02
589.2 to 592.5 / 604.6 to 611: 1.07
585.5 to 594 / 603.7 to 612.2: 1.07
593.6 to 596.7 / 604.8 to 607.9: 1.07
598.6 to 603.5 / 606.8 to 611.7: 1.04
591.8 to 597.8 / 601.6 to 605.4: 1.02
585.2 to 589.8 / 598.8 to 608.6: 1.08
